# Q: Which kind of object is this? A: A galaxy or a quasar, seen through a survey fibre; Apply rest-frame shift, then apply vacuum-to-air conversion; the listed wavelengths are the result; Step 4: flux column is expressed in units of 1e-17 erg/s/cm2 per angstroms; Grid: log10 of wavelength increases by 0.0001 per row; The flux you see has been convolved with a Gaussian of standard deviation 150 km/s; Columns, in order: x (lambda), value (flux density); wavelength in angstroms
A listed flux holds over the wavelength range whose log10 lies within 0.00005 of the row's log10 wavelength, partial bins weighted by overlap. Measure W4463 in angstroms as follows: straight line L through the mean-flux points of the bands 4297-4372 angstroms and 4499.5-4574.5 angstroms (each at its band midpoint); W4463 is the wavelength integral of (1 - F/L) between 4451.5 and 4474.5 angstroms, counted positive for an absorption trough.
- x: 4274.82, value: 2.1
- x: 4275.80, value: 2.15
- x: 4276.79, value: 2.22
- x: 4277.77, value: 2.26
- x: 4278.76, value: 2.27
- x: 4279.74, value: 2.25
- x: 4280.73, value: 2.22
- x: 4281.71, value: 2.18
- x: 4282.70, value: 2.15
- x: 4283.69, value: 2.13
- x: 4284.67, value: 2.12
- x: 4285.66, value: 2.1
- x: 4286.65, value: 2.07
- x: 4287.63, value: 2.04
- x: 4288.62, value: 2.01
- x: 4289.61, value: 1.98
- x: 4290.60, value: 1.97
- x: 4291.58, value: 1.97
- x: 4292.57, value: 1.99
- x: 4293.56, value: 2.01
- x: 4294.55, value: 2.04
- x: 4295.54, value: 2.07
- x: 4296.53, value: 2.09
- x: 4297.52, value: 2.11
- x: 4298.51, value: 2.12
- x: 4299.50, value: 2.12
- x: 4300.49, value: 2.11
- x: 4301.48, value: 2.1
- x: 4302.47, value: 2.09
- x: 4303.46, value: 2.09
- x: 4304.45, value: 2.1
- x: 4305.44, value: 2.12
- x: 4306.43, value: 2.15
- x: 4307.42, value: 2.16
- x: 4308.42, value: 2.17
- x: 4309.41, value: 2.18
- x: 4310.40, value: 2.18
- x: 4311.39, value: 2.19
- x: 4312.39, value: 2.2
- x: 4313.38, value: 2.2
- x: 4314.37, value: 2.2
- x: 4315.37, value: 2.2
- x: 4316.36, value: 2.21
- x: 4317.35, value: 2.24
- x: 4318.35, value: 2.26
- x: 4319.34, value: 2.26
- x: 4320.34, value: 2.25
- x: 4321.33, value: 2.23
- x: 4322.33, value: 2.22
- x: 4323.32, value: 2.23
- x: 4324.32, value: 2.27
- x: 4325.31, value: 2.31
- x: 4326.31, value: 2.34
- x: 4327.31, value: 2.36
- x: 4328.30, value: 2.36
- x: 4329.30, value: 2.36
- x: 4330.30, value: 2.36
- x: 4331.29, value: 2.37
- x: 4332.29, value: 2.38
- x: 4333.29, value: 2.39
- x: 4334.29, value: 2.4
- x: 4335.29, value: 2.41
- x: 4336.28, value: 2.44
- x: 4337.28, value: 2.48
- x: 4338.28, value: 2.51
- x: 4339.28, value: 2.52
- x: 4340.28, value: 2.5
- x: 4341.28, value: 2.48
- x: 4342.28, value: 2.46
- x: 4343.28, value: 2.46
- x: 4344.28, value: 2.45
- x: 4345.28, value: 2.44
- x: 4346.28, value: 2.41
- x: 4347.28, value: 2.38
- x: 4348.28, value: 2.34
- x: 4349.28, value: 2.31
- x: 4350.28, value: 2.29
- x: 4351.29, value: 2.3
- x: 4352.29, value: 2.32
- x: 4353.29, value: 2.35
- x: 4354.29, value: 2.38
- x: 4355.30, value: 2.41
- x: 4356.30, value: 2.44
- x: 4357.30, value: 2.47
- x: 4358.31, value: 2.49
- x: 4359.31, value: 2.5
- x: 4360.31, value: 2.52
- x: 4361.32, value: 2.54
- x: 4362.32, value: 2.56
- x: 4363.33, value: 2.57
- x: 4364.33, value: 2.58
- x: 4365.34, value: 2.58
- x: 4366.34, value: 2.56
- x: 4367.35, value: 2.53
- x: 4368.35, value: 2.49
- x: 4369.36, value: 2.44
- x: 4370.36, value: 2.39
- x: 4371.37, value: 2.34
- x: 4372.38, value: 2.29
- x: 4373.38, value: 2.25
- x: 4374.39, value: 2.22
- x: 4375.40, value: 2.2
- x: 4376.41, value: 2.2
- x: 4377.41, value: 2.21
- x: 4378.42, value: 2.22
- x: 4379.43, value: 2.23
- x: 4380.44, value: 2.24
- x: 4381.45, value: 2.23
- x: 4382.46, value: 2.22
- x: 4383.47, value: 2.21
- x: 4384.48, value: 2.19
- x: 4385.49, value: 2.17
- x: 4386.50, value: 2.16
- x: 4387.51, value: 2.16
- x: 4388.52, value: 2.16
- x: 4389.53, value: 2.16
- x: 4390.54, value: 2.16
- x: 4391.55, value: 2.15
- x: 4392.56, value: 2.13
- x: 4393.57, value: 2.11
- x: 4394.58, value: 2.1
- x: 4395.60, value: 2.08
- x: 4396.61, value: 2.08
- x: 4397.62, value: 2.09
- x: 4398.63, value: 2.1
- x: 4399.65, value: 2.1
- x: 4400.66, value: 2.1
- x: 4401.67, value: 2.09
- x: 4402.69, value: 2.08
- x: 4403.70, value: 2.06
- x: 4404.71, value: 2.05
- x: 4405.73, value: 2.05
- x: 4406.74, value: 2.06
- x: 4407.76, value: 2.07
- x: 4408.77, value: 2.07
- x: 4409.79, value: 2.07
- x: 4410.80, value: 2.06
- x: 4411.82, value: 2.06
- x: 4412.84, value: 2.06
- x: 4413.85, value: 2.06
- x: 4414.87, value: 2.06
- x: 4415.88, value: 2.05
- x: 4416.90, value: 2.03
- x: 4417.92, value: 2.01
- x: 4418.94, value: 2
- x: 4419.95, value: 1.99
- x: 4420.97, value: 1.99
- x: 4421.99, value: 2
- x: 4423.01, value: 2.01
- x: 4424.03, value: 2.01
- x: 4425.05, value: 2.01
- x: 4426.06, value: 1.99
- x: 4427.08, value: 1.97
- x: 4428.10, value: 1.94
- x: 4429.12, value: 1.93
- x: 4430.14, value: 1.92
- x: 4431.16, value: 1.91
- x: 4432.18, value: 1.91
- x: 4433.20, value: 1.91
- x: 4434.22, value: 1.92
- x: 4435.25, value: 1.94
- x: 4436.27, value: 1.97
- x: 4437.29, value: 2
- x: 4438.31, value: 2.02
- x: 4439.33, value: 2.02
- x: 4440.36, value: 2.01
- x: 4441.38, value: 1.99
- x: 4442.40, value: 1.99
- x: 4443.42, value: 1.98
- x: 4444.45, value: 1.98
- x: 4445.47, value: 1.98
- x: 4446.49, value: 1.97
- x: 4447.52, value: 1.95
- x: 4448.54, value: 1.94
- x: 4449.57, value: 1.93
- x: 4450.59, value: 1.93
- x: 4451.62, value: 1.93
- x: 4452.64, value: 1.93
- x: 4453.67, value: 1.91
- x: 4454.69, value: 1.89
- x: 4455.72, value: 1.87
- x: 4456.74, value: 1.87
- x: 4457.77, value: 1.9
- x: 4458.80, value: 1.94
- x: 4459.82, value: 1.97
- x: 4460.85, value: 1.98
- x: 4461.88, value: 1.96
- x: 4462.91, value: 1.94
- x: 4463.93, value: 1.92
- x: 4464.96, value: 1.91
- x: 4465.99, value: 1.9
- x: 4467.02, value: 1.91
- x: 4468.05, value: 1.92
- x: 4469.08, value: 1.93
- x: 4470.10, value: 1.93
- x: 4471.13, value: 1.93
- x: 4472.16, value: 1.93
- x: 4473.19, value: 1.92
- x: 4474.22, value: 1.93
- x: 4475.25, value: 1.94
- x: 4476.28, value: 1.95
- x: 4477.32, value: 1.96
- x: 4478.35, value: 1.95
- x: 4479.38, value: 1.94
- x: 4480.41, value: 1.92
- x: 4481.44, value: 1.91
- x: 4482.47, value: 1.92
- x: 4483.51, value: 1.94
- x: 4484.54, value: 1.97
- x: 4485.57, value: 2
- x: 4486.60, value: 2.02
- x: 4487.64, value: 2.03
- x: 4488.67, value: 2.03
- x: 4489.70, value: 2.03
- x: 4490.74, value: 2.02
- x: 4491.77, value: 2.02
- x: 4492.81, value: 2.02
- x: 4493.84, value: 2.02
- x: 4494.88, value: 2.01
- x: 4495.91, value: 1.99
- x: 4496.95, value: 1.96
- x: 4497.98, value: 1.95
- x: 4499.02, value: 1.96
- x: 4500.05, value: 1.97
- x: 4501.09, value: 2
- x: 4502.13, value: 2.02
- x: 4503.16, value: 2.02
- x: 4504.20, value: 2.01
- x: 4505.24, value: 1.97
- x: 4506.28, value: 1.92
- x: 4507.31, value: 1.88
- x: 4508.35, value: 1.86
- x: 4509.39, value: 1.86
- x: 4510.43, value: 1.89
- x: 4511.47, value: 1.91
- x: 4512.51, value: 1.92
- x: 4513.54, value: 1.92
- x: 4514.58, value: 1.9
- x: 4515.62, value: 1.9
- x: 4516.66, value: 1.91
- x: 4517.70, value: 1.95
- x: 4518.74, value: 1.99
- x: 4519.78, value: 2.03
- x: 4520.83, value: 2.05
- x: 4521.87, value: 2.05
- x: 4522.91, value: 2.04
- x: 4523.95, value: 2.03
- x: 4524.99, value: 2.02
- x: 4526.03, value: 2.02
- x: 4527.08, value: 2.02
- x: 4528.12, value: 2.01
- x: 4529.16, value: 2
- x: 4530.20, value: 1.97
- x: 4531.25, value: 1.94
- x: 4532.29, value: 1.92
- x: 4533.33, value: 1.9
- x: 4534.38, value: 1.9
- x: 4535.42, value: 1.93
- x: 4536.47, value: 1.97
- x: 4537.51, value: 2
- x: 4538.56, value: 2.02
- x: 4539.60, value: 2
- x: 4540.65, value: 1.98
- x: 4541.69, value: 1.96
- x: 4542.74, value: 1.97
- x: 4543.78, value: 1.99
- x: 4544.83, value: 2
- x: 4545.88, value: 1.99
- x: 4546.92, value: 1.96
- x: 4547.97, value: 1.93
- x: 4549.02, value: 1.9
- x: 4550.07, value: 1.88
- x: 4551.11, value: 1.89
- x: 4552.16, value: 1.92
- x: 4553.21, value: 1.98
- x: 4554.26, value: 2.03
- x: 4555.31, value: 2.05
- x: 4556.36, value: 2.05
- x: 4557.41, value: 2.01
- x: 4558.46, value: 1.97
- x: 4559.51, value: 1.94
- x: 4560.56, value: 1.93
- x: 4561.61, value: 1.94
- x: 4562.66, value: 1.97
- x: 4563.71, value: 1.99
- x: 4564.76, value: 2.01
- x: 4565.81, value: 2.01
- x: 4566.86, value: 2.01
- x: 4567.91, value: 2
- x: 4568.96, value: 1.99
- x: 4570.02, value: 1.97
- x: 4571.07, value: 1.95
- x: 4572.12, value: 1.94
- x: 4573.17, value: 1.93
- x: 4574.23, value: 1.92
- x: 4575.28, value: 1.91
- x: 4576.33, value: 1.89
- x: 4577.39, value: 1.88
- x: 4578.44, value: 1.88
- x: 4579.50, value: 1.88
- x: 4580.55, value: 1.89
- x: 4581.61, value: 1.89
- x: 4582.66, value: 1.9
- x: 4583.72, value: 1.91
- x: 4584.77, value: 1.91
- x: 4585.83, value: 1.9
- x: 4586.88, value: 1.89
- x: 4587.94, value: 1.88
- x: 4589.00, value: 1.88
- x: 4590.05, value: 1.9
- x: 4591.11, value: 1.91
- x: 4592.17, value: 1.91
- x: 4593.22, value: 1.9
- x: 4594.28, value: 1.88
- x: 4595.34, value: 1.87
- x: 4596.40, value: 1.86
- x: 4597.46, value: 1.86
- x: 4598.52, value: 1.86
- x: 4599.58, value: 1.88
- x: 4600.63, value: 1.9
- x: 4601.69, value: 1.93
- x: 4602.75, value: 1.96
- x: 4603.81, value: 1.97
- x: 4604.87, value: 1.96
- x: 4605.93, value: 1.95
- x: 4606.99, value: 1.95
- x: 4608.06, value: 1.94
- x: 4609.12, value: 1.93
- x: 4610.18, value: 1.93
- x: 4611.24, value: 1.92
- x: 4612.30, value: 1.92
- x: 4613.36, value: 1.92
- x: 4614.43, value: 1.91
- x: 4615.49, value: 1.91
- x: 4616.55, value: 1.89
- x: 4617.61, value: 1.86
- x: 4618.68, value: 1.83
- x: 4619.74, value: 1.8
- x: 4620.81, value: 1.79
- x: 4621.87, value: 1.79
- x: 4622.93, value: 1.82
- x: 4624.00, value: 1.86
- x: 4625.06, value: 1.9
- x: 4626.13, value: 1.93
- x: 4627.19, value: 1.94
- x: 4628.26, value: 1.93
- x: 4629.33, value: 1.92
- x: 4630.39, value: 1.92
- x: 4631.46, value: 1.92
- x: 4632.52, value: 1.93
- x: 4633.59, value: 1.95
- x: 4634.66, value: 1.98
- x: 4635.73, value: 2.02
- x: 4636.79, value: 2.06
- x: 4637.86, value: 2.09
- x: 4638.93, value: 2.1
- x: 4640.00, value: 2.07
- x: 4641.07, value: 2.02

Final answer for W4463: 2.0 angstroms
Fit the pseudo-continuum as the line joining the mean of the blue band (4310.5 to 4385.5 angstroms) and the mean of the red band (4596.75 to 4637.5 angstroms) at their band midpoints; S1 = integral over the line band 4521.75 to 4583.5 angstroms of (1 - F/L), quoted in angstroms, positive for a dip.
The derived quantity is 1.7 angstroms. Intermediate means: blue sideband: 2.35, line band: 1.96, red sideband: 1.91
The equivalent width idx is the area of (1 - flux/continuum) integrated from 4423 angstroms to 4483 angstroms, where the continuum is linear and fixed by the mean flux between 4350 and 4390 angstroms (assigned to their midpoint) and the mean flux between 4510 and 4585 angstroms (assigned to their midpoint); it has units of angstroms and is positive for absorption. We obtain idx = 6.1 angstroms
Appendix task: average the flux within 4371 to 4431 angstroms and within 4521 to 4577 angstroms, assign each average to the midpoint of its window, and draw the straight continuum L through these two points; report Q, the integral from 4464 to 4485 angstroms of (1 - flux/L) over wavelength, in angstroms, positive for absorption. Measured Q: 1.1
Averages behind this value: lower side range 2.1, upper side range 1.97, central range 1.93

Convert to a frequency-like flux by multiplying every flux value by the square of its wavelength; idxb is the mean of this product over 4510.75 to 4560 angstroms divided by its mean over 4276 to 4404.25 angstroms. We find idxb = 1.0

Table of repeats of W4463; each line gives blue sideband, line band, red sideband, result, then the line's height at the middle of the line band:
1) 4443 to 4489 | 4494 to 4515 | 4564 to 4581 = -0.06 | 1.94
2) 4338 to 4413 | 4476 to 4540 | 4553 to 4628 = 2.71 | 2.06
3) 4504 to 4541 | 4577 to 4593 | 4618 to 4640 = 0.38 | 1.94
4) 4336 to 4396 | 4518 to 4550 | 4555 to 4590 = 0.55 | 2.02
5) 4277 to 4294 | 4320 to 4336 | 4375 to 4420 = -1.68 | 2.11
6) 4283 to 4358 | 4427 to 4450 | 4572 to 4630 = 1.55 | 2.1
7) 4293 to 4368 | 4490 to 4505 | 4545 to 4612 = 0.44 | 2.06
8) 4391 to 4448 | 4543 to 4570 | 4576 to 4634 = -0.60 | 1.93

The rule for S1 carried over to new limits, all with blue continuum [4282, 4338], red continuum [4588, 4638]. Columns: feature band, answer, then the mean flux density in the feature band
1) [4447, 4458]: 0.78 angstroms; 1.91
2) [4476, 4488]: 0.43 angstroms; 1.96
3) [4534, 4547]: 0.01 angstroms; 1.98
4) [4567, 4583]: 0.18 angstroms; 1.92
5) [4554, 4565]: -0.16 angstroms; 1.99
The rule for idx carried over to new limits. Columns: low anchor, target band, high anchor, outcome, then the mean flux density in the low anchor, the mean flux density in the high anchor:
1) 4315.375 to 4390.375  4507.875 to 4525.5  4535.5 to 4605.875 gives 0.7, 2.35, 1.94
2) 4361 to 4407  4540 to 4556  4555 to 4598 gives 0.1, 2.24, 1.93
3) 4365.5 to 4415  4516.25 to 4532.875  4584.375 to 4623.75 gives 0.0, 2.18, 1.89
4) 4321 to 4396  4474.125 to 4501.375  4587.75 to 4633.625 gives 1.8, 2.34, 1.9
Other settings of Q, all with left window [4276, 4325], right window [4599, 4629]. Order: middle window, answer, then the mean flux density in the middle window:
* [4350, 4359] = -1.2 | 2.39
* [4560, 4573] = -0.2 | 1.98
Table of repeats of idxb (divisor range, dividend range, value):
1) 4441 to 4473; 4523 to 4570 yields 1.06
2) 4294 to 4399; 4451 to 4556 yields 0.92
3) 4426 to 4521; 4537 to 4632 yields 1.04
